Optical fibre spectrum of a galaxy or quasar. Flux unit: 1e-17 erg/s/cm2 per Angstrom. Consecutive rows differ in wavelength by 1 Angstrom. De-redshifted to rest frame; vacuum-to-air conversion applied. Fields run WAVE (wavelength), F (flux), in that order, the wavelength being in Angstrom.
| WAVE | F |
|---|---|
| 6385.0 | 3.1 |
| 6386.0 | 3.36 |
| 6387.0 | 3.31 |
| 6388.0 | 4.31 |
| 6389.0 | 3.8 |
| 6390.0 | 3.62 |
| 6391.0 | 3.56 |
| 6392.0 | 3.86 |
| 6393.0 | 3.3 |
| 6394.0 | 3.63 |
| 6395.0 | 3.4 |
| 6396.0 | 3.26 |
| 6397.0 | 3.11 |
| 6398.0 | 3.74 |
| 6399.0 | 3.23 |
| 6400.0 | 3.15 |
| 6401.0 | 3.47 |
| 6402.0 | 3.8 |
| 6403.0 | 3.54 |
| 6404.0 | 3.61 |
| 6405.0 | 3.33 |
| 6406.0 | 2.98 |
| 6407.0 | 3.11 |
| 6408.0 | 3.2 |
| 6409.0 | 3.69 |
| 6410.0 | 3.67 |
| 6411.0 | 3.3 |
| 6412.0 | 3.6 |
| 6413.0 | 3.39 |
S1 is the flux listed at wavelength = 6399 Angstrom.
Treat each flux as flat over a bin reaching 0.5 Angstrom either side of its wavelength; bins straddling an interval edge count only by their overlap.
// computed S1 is 3.23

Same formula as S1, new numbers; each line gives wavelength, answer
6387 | 3.31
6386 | 3.36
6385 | 3.1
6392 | 3.86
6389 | 3.8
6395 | 3.4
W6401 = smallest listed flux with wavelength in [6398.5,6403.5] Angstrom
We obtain 3.15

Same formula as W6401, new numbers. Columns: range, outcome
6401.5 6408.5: 2.98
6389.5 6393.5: 3.3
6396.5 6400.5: 3.11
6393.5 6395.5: 3.4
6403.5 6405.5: 3.33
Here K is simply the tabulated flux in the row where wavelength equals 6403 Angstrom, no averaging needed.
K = 3.54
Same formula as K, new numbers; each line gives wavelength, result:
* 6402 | 3.8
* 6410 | 3.67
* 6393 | 3.3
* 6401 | 3.47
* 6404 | 3.61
